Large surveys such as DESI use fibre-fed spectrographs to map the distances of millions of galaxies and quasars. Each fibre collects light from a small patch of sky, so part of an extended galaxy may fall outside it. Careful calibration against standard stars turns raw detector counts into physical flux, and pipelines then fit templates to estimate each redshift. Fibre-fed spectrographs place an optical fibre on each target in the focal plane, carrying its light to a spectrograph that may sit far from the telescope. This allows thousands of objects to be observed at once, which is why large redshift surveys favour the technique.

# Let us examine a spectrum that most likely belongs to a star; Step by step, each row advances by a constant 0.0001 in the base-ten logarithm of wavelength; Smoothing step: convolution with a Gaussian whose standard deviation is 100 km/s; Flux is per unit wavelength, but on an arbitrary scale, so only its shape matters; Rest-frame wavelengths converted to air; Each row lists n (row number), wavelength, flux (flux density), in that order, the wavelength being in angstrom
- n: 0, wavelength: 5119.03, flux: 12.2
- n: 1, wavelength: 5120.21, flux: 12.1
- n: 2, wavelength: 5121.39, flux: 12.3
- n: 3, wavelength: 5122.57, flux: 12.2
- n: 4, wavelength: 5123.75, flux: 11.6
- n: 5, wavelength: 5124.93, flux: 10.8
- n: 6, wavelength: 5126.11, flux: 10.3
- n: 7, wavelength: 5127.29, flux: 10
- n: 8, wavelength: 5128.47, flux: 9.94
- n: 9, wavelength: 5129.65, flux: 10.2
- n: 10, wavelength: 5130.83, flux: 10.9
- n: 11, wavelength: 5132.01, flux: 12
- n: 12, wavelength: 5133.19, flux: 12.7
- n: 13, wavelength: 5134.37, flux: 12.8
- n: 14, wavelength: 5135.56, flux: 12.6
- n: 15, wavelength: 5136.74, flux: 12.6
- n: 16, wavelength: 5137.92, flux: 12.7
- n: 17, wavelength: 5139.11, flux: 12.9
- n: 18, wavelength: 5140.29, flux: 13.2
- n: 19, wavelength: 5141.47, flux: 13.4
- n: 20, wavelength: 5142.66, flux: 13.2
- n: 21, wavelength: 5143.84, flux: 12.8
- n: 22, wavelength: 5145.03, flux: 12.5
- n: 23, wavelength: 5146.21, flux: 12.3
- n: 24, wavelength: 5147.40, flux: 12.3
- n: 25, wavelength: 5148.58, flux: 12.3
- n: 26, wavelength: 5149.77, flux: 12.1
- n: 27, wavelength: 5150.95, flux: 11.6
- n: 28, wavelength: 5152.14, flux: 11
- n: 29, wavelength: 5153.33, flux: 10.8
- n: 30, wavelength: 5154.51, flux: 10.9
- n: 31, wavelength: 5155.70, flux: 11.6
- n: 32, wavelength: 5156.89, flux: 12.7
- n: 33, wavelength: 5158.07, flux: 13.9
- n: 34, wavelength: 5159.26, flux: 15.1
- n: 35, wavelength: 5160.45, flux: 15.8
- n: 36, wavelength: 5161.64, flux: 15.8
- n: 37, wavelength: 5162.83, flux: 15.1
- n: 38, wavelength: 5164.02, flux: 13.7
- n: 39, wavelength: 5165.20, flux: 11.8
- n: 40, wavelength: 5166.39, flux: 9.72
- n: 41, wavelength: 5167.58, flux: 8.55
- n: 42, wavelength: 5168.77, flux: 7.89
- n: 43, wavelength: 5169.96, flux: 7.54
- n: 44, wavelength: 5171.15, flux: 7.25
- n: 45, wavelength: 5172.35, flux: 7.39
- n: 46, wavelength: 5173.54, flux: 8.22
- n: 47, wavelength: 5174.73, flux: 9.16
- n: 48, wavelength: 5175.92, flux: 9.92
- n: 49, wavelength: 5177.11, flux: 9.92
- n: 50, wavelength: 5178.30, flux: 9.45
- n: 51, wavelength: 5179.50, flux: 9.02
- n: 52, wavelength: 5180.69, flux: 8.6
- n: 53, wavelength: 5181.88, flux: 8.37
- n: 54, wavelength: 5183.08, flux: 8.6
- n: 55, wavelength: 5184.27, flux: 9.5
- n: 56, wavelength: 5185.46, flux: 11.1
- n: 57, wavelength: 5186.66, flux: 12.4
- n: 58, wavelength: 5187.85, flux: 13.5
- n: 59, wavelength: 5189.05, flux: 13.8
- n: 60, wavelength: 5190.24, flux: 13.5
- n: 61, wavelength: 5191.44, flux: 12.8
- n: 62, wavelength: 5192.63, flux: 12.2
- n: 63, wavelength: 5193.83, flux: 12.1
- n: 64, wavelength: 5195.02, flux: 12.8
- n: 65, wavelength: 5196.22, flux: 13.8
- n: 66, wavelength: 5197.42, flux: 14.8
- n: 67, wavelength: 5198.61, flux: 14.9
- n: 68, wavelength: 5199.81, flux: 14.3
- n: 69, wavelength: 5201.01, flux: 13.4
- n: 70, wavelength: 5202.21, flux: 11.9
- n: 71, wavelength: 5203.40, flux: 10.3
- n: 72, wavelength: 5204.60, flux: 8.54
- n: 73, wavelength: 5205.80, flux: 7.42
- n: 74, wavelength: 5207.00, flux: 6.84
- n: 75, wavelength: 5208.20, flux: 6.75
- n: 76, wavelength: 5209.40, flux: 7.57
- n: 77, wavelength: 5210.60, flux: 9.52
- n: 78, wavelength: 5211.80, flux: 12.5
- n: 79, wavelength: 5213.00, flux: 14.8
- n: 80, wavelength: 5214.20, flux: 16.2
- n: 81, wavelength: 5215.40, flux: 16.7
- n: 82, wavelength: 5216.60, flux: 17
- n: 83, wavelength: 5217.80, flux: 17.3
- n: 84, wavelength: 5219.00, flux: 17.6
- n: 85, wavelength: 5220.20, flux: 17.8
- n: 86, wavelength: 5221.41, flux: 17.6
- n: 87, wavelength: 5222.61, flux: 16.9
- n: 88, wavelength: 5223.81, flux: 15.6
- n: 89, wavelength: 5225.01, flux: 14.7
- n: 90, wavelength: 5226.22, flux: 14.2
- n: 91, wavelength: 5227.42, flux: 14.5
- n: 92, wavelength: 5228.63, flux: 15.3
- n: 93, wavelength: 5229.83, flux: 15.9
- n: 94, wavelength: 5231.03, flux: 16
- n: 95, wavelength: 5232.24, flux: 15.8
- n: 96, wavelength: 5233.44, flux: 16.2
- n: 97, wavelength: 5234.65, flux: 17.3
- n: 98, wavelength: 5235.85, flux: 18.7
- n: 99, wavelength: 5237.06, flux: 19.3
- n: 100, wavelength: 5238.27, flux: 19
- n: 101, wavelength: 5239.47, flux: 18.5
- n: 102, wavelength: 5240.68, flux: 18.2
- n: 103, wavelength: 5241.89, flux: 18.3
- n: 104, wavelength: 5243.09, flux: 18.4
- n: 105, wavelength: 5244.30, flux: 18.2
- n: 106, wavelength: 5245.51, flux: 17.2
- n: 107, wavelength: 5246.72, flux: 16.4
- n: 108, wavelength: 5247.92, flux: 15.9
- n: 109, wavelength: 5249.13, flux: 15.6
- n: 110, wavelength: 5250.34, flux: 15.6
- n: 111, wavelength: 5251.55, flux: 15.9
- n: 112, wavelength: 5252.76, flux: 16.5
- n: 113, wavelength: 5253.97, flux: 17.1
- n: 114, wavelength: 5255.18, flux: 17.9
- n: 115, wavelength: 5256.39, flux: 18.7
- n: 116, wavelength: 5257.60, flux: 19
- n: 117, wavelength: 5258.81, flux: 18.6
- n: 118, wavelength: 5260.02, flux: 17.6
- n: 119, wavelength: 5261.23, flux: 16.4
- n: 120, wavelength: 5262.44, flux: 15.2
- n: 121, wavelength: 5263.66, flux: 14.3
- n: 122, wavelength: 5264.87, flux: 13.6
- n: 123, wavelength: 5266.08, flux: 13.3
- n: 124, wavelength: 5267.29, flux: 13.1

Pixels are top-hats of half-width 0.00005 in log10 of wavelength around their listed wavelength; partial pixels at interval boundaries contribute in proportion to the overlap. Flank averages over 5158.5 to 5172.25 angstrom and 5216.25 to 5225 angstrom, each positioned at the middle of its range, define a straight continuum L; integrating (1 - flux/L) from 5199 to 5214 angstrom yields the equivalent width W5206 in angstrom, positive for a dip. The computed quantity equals 4.83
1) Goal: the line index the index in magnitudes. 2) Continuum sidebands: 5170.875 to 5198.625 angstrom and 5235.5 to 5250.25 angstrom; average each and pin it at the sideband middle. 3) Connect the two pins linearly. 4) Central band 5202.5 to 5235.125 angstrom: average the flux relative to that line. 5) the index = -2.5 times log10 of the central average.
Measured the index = 0.08 mag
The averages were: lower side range 10.9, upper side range 17.7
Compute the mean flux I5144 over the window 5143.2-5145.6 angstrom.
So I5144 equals 12.7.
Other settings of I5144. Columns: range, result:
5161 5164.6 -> 14.9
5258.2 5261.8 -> 17.6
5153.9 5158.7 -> 12.3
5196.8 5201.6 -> 14.3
